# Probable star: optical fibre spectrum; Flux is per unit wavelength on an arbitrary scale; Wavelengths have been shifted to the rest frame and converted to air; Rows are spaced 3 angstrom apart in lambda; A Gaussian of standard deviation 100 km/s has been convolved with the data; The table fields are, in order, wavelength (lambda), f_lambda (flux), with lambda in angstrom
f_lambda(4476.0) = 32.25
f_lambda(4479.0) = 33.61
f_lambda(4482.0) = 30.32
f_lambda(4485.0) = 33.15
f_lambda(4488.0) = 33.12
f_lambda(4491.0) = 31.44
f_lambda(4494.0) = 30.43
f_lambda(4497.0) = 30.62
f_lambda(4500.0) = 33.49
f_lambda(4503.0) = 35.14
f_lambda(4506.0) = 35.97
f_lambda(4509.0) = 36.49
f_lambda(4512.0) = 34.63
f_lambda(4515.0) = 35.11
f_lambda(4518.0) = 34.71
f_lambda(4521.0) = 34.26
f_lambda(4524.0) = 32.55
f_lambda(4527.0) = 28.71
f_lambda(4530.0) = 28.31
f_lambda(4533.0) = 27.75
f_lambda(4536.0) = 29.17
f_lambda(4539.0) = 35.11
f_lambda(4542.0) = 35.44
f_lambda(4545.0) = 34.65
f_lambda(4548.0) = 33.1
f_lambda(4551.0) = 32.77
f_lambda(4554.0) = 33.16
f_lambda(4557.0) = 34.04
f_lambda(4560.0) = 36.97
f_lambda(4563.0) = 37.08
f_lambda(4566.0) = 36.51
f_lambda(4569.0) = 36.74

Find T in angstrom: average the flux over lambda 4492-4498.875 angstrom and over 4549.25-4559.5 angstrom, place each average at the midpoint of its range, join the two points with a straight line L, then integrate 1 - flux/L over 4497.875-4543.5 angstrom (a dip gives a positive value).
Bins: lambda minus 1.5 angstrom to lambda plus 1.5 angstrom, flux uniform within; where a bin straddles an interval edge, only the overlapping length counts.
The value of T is -1.6 angstrom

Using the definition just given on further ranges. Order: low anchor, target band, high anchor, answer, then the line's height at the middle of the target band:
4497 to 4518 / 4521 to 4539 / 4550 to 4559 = 2.1 angstrom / 34.2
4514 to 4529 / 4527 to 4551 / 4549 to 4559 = 1.0 angstrom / 33.2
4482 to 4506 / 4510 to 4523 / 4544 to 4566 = -0.5 angstrom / 33.3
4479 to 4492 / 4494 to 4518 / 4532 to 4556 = -1.4 angstrom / 32.4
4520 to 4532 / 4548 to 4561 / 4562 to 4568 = 0.4 angstrom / 35.1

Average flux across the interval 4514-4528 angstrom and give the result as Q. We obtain 33.2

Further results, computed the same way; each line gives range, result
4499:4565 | 33.6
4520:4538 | 30.1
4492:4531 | 33.1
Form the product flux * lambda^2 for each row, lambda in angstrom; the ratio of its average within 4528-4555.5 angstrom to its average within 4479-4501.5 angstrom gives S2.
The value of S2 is 1.0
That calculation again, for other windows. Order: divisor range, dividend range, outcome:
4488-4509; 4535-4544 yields 1.03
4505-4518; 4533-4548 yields 0.94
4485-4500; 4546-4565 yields 1.12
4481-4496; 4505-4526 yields 1.11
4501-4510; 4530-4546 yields 0.91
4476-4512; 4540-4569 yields 1.08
